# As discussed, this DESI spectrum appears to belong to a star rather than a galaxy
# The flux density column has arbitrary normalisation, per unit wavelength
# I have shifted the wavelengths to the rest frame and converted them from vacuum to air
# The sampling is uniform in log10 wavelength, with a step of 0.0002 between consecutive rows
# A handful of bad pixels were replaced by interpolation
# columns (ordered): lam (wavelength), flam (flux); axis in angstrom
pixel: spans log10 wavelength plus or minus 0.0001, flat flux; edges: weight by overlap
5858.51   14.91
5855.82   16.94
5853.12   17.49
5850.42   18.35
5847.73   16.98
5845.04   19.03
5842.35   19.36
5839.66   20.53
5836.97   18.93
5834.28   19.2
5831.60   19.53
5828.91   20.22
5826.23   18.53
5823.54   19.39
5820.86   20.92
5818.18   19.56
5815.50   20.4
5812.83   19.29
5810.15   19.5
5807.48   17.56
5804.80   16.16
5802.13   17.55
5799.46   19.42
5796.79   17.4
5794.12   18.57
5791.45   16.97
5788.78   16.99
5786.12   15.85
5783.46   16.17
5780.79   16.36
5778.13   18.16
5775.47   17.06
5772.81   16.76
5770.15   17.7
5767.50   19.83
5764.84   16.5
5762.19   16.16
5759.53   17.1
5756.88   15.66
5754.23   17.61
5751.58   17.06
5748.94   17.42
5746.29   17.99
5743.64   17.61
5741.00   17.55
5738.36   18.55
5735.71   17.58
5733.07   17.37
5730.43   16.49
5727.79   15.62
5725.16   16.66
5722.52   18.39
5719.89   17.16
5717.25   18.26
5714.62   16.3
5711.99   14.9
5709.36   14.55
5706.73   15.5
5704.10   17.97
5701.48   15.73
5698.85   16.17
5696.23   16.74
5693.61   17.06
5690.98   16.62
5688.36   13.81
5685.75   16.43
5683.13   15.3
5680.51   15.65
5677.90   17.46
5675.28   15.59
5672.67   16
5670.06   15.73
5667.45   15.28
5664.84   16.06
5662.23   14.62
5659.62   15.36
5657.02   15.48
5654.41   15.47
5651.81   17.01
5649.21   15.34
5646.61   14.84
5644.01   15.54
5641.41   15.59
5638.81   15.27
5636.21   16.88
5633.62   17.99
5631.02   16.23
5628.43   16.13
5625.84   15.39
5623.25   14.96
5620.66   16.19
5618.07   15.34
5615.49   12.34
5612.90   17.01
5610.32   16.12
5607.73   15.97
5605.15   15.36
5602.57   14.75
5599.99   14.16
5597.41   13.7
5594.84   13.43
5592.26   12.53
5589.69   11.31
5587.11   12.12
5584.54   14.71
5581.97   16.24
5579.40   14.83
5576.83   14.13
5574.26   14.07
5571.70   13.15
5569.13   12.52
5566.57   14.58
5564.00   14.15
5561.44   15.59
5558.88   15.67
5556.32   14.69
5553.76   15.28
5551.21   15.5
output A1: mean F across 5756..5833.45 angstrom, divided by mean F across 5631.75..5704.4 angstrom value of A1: 1.13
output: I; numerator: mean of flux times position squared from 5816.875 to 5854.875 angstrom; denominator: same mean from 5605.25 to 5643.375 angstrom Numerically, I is 1.30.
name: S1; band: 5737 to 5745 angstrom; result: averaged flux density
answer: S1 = 17.9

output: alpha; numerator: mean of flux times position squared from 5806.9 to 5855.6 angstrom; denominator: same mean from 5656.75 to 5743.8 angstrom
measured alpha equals 1.22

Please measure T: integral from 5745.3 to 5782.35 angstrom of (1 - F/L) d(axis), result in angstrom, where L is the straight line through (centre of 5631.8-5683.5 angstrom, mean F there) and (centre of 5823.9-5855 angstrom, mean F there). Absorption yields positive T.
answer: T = 0.8 angstrom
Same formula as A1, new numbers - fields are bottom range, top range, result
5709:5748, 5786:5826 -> 1.08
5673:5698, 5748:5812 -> 1.08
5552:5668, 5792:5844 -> 1.27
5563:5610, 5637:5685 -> 1.12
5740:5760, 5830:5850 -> 1.10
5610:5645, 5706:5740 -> 1.06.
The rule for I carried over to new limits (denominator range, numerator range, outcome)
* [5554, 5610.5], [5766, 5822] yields 1.36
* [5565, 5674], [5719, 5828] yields 1.24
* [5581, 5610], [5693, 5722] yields 1.22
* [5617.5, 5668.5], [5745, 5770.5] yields 1.14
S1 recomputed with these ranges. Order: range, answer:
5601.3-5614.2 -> 15.8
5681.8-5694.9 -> 15.8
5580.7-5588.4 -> 14.4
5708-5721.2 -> 16.2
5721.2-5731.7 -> 16.8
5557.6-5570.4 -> 14.5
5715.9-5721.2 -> 17.7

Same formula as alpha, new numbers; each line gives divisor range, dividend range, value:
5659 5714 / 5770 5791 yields 1.10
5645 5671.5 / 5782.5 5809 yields 1.17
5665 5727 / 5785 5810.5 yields 1.12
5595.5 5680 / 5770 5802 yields 1.17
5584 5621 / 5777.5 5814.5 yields 1.32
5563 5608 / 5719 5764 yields 1.30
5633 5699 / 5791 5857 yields 1.25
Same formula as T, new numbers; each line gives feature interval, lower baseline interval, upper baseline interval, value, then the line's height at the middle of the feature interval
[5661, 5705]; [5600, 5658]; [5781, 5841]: 1.4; 16.5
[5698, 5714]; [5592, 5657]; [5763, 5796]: 0.5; 16.4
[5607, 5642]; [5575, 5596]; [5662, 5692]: -3.0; 14.6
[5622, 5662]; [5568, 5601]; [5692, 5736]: -2.3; 14.9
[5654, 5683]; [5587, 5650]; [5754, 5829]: 0.3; 15.9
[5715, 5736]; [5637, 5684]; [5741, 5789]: -0.7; 16.6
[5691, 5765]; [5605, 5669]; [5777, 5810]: -0.9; 16.6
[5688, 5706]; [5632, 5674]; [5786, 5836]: 0.2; 16.6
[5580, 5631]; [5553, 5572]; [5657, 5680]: 1.2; 15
